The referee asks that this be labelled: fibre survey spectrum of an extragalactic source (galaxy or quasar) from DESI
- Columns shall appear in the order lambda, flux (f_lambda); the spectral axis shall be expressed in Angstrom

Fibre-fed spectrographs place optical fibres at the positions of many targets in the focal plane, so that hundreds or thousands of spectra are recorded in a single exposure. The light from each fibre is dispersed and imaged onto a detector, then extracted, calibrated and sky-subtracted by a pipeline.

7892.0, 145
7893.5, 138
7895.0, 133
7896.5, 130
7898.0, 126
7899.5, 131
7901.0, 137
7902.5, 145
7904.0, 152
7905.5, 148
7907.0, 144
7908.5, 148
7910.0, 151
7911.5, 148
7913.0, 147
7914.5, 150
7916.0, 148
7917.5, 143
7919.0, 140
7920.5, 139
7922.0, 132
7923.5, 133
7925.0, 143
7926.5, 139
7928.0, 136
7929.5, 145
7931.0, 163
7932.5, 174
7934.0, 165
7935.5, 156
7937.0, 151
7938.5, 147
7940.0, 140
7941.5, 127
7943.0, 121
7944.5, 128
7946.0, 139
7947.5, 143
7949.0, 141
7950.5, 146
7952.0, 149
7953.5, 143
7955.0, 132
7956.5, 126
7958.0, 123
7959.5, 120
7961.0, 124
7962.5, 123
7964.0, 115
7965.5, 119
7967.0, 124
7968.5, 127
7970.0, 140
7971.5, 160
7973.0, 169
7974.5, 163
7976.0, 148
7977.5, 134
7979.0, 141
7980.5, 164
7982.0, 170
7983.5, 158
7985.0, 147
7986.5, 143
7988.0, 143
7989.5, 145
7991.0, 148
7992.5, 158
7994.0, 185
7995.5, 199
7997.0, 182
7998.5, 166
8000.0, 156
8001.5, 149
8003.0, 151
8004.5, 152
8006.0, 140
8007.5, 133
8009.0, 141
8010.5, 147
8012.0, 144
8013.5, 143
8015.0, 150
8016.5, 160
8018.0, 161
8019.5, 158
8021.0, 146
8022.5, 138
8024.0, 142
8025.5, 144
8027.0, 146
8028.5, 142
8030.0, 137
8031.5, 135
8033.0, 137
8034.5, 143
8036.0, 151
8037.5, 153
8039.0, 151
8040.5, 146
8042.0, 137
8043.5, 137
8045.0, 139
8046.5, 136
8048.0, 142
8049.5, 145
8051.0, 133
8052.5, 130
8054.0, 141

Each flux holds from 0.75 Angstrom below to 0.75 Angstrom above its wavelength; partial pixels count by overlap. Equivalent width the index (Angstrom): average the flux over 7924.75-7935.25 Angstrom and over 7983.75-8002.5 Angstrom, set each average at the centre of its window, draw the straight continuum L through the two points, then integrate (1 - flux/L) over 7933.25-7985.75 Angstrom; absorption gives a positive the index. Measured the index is 5.2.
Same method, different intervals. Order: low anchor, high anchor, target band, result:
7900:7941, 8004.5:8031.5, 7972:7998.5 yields -2.39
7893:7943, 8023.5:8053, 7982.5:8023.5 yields -3.30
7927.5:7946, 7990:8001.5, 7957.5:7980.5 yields 3.21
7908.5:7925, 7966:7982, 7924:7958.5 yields 0.61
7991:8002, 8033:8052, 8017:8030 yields 0.58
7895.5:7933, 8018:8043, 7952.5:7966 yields 1.72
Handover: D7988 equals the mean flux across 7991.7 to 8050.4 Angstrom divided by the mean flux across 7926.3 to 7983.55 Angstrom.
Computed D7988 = 1.05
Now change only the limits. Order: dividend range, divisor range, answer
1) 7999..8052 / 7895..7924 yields 1.02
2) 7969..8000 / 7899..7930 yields 1.10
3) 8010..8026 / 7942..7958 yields 1.09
